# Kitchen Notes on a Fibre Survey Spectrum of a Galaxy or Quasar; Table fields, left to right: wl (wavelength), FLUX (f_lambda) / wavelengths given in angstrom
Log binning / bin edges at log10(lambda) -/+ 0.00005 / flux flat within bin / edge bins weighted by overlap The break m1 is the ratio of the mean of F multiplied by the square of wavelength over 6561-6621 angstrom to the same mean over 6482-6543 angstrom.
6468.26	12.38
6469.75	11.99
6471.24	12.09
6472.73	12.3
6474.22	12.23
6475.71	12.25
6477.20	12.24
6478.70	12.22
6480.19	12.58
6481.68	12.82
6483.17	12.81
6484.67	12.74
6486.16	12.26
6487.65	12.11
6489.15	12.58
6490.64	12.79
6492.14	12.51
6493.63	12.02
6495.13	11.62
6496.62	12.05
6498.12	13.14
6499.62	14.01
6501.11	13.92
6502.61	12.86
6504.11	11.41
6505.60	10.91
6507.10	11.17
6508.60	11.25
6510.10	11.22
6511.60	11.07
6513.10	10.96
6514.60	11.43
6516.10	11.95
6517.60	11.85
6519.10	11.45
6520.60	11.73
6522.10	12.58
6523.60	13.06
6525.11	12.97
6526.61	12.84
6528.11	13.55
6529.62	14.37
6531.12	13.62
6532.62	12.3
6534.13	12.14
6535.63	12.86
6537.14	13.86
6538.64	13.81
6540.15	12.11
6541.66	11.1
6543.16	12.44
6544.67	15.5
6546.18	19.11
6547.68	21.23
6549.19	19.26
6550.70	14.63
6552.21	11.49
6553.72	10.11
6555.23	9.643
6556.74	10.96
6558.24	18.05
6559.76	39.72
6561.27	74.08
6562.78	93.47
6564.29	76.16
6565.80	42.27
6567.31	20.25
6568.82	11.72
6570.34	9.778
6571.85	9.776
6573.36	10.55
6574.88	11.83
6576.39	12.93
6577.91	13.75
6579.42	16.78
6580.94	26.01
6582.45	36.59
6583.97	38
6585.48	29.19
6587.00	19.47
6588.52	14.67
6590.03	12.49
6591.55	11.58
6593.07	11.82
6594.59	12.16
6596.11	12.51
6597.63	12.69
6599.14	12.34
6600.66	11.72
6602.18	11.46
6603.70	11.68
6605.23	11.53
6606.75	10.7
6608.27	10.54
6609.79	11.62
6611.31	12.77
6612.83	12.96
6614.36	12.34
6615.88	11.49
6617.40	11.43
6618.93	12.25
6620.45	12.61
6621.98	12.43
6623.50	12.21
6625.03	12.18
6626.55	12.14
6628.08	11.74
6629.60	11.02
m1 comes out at 1.7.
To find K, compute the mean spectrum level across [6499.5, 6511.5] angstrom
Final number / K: 11.9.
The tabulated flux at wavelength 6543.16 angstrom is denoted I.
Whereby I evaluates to 12.44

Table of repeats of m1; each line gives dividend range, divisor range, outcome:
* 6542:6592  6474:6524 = 2.02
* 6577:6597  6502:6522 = 1.73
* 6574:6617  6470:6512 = 1.30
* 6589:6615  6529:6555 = 0.87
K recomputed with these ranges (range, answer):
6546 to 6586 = 26.3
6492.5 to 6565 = 17.7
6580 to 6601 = 18.8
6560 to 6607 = 23.2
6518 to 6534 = 12.8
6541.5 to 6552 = 16.2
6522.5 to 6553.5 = 14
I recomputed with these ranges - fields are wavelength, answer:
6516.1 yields 11.95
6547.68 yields 21.23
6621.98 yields 12.43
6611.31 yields 12.77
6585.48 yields 29.19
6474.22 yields 12.23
